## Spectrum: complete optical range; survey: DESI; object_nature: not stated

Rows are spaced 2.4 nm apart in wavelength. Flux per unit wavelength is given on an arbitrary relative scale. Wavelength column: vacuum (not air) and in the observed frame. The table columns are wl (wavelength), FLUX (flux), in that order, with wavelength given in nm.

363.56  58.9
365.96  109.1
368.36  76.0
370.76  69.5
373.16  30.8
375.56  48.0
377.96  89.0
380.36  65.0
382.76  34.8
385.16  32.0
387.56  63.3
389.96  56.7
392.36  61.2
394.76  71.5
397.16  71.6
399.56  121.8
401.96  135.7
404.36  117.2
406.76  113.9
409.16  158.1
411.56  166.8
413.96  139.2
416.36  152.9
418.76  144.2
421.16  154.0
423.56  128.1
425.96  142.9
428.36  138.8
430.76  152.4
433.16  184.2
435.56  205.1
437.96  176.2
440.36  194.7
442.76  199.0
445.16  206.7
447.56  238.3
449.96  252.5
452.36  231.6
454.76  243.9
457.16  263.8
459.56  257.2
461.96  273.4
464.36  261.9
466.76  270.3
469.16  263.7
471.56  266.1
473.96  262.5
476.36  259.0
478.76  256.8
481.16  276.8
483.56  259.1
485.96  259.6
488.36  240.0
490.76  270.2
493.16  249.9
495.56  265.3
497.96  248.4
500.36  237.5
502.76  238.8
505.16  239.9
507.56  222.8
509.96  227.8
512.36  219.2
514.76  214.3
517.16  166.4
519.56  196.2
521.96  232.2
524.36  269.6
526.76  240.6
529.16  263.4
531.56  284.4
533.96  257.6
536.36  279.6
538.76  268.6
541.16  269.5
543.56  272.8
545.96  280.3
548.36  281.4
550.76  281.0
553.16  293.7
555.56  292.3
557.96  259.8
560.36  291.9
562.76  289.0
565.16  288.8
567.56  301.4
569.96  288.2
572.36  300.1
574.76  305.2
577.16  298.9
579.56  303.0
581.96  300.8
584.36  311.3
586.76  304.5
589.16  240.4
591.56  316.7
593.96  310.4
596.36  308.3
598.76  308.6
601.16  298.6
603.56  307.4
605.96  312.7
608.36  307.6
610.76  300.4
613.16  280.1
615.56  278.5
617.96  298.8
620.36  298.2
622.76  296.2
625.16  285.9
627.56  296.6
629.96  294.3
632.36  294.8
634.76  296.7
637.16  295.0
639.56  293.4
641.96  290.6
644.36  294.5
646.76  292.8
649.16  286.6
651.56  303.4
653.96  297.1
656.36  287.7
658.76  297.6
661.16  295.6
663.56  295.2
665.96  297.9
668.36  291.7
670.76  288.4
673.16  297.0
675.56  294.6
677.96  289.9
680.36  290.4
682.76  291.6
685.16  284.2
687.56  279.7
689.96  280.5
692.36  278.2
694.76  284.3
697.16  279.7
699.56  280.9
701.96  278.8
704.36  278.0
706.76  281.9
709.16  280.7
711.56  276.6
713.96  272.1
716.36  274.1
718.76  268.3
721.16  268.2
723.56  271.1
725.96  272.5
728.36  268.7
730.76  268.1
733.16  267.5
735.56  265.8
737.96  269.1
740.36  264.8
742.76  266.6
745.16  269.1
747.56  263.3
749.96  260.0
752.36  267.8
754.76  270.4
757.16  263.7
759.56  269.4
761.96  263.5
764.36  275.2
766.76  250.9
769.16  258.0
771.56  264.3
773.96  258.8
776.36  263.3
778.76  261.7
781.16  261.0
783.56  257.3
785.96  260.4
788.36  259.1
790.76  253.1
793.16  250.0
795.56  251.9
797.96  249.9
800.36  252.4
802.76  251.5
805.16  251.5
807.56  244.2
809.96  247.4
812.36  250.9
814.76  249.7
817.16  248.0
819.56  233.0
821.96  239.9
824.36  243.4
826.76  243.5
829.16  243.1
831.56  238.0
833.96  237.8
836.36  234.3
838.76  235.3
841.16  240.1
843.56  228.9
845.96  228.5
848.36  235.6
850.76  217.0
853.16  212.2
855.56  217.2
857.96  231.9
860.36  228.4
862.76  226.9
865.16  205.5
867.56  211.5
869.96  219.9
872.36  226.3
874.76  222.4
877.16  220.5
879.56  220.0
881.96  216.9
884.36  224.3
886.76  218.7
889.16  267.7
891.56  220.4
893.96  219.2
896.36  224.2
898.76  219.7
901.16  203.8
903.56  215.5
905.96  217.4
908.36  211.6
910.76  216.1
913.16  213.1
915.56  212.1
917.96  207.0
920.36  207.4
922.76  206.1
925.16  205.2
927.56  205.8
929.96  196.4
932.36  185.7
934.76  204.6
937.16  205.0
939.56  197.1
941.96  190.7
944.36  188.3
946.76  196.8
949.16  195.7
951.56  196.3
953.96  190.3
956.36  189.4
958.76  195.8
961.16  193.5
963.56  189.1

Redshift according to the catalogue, 0.00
